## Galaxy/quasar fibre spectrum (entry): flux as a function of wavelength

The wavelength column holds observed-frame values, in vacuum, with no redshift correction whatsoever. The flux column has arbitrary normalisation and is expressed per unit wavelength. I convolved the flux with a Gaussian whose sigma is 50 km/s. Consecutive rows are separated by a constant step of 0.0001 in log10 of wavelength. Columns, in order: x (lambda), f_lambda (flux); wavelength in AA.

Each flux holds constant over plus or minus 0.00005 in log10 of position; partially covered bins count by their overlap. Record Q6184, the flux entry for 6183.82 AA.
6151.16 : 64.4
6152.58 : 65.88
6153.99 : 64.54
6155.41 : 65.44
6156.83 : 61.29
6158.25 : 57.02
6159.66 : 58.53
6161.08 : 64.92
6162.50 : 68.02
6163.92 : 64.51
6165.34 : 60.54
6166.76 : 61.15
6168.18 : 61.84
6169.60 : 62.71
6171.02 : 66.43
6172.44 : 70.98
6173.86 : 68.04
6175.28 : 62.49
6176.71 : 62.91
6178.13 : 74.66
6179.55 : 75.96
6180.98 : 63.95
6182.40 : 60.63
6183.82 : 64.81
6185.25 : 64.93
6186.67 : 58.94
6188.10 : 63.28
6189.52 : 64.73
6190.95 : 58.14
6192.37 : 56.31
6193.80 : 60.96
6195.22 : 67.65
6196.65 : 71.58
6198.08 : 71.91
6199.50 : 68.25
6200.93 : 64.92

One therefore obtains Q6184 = 64.81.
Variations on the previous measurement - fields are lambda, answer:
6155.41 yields 65.44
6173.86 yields 68.04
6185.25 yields 64.93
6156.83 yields 61.29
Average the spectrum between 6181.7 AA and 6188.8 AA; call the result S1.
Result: 62.5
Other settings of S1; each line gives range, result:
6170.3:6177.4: 66.1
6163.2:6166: 62.5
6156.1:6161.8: 60.5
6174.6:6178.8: 66.6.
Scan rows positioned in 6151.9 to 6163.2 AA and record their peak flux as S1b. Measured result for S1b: 68.02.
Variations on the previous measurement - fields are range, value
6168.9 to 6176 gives 70.98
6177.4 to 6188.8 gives 75.96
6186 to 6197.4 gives 71.58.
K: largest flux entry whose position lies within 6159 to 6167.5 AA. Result 68.02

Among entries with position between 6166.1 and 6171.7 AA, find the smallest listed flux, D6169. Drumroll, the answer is 61.15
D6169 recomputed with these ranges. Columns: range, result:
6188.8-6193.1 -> 56.31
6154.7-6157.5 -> 61.29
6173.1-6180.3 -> 62.49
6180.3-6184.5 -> 60.63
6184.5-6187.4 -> 58.94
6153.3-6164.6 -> 57.02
